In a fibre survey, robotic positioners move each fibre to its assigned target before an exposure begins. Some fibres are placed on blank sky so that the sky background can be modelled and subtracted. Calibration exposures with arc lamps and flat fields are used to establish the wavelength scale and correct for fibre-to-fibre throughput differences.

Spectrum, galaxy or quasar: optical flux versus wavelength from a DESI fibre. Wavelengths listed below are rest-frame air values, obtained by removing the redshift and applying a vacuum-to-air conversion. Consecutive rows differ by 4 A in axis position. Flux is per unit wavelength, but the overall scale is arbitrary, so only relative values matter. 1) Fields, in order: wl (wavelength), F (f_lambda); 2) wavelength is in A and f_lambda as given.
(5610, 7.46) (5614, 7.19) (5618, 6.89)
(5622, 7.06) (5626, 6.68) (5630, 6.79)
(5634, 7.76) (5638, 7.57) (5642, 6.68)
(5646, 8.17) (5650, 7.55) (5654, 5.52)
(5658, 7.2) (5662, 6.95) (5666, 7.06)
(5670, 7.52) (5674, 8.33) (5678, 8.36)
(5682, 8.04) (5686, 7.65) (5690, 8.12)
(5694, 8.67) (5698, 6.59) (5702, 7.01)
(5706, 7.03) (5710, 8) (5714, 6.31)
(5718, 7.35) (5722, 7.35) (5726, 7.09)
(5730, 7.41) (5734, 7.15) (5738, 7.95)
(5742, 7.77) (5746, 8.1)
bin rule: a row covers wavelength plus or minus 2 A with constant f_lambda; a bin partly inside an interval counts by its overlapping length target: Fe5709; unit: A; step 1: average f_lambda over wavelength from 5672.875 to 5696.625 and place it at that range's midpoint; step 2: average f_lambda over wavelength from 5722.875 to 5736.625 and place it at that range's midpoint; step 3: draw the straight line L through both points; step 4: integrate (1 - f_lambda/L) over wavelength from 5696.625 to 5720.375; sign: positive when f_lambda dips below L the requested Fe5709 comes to 1.9 A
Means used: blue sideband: 8.15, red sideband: 7.26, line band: 7.07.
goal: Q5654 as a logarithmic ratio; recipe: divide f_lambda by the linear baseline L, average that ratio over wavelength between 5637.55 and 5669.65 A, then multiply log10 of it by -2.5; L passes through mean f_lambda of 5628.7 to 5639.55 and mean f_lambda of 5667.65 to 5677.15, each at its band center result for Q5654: 0.09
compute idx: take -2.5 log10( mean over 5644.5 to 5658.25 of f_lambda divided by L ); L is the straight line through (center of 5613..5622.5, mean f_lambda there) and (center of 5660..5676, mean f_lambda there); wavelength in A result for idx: 0.04 mag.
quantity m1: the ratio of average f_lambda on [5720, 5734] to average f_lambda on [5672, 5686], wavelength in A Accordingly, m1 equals 0.89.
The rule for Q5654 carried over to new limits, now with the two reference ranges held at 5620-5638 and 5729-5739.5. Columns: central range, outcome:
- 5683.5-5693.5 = -0.096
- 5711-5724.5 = 0.053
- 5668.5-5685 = -0.108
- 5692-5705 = -0.004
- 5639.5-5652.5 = -0.031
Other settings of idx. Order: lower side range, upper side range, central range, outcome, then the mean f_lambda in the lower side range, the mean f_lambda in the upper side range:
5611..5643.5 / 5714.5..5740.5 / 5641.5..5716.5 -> -0.031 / 7.1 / 7.33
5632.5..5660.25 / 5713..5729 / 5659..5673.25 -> -0.017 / 7.19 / 7.09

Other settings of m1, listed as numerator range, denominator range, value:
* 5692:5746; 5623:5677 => 1.02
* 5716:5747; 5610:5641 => 1.05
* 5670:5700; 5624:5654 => 1.10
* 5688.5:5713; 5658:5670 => 1.05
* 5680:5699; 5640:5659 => 1.12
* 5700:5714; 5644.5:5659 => 1.02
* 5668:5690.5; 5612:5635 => 1.14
